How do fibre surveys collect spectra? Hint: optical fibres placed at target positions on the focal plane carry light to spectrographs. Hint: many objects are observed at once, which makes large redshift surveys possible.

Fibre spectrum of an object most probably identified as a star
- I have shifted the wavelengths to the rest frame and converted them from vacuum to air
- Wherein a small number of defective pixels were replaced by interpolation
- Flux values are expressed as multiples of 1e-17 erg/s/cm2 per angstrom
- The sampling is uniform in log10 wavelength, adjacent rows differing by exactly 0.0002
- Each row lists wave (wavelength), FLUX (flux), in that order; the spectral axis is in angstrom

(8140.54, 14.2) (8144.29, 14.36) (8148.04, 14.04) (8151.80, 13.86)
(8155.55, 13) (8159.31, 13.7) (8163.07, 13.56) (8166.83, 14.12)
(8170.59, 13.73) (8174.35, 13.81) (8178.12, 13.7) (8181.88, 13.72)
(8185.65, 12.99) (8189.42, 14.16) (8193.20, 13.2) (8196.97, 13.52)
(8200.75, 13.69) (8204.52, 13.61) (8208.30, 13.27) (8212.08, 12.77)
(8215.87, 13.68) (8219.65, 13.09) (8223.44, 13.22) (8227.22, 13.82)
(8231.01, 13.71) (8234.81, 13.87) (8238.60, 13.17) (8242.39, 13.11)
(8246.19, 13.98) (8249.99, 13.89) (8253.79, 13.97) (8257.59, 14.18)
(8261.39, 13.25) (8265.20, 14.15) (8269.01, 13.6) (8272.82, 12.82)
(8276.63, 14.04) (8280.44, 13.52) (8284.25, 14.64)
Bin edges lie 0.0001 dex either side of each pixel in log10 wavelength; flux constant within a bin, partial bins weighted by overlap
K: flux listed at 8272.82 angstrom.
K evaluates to 12.82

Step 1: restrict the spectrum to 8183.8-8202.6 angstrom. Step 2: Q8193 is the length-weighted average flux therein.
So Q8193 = 13.5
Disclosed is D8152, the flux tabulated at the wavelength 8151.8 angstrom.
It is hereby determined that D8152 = 13.86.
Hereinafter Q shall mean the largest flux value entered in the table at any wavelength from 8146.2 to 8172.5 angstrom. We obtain 14.12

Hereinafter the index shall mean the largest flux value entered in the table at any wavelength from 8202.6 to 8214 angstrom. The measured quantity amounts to 13.61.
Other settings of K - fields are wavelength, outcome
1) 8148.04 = 14.04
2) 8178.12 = 13.7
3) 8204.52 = 13.61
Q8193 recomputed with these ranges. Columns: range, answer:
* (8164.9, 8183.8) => 13.8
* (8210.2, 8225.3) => 13.2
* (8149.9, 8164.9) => 13.5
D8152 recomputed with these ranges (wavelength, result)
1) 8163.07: 13.56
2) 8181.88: 13.72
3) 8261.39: 13.25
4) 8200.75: 13.69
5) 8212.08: 12.77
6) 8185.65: 12.99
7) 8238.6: 13.17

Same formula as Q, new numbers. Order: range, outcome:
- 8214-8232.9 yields 13.82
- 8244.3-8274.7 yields 14.18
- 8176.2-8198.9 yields 14.16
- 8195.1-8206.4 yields 13.69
